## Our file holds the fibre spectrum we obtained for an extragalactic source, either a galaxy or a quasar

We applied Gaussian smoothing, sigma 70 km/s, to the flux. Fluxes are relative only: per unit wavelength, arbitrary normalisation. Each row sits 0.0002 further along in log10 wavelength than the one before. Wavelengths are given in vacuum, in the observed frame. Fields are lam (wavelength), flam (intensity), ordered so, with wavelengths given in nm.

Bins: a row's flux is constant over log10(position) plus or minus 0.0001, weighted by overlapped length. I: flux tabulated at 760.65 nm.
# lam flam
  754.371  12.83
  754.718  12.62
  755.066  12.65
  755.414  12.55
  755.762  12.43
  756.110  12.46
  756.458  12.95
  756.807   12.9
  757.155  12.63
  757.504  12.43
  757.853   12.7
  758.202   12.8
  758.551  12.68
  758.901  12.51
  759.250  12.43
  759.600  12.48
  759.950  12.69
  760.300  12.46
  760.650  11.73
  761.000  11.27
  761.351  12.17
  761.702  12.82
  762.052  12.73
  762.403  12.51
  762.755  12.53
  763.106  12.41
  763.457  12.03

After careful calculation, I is 11.73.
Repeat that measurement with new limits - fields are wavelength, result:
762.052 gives 12.73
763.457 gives 12.03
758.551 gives 12.68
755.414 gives 12.55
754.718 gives 12.62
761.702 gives 12.82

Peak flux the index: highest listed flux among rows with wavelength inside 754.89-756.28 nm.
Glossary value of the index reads 12.65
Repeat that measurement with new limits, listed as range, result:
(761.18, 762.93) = 12.82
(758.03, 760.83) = 12.8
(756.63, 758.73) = 12.9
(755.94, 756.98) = 12.95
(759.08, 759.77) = 12.48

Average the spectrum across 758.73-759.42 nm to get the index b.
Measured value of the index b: 12.5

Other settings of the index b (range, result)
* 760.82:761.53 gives 11.7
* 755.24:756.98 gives 12.7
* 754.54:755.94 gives 12.6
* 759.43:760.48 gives 12.5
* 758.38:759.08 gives 12.6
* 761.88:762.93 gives 12.6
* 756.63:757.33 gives 12.8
